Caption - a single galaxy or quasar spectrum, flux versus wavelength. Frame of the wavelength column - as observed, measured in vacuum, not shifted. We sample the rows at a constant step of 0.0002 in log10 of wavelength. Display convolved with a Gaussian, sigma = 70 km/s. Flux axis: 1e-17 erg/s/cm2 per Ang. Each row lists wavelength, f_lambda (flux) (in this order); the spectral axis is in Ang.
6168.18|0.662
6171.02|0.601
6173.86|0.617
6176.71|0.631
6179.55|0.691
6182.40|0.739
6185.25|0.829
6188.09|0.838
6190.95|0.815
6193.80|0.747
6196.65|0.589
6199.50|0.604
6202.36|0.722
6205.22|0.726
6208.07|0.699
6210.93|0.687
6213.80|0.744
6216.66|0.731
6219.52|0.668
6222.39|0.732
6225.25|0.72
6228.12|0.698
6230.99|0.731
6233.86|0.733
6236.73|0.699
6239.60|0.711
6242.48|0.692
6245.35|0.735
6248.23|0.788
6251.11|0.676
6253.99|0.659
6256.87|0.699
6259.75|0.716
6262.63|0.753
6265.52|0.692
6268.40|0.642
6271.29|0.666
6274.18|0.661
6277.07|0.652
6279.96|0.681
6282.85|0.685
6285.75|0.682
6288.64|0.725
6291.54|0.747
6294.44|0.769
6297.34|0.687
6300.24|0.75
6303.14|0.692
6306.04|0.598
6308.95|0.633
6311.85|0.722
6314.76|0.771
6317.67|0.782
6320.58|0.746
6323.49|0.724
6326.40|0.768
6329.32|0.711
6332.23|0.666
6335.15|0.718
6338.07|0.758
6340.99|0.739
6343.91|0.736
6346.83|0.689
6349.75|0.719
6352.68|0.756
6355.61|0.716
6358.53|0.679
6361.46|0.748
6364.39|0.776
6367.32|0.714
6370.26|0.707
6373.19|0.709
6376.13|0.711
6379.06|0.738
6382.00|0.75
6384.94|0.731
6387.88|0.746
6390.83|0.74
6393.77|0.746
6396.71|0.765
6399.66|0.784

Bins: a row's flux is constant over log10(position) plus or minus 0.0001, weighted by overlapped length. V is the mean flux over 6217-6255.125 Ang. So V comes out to 0.712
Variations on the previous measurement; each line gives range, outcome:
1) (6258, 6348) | 0.709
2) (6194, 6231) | 0.697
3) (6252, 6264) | 0.705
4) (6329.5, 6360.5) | 0.718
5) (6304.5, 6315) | 0.671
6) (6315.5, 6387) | 0.729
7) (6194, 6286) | 0.697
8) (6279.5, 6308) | 0.701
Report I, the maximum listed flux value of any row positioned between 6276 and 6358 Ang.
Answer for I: 0.782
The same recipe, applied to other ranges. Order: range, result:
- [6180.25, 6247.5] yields 0.838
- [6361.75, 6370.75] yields 0.776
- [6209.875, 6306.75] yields 0.788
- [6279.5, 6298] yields 0.769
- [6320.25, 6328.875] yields 0.768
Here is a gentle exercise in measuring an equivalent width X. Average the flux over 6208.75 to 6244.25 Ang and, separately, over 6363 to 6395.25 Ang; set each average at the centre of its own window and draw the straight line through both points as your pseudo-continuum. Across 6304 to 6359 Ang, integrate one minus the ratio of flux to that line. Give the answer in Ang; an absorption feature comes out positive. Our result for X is 0.7 Ang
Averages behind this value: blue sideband 0.712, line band 0.718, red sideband 0.733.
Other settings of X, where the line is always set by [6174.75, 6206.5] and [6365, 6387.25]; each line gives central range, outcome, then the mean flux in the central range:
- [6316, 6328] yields -0.5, 0.755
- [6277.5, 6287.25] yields 0.6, 0.68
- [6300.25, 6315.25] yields 0.8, 0.684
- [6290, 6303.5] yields -0.2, 0.732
